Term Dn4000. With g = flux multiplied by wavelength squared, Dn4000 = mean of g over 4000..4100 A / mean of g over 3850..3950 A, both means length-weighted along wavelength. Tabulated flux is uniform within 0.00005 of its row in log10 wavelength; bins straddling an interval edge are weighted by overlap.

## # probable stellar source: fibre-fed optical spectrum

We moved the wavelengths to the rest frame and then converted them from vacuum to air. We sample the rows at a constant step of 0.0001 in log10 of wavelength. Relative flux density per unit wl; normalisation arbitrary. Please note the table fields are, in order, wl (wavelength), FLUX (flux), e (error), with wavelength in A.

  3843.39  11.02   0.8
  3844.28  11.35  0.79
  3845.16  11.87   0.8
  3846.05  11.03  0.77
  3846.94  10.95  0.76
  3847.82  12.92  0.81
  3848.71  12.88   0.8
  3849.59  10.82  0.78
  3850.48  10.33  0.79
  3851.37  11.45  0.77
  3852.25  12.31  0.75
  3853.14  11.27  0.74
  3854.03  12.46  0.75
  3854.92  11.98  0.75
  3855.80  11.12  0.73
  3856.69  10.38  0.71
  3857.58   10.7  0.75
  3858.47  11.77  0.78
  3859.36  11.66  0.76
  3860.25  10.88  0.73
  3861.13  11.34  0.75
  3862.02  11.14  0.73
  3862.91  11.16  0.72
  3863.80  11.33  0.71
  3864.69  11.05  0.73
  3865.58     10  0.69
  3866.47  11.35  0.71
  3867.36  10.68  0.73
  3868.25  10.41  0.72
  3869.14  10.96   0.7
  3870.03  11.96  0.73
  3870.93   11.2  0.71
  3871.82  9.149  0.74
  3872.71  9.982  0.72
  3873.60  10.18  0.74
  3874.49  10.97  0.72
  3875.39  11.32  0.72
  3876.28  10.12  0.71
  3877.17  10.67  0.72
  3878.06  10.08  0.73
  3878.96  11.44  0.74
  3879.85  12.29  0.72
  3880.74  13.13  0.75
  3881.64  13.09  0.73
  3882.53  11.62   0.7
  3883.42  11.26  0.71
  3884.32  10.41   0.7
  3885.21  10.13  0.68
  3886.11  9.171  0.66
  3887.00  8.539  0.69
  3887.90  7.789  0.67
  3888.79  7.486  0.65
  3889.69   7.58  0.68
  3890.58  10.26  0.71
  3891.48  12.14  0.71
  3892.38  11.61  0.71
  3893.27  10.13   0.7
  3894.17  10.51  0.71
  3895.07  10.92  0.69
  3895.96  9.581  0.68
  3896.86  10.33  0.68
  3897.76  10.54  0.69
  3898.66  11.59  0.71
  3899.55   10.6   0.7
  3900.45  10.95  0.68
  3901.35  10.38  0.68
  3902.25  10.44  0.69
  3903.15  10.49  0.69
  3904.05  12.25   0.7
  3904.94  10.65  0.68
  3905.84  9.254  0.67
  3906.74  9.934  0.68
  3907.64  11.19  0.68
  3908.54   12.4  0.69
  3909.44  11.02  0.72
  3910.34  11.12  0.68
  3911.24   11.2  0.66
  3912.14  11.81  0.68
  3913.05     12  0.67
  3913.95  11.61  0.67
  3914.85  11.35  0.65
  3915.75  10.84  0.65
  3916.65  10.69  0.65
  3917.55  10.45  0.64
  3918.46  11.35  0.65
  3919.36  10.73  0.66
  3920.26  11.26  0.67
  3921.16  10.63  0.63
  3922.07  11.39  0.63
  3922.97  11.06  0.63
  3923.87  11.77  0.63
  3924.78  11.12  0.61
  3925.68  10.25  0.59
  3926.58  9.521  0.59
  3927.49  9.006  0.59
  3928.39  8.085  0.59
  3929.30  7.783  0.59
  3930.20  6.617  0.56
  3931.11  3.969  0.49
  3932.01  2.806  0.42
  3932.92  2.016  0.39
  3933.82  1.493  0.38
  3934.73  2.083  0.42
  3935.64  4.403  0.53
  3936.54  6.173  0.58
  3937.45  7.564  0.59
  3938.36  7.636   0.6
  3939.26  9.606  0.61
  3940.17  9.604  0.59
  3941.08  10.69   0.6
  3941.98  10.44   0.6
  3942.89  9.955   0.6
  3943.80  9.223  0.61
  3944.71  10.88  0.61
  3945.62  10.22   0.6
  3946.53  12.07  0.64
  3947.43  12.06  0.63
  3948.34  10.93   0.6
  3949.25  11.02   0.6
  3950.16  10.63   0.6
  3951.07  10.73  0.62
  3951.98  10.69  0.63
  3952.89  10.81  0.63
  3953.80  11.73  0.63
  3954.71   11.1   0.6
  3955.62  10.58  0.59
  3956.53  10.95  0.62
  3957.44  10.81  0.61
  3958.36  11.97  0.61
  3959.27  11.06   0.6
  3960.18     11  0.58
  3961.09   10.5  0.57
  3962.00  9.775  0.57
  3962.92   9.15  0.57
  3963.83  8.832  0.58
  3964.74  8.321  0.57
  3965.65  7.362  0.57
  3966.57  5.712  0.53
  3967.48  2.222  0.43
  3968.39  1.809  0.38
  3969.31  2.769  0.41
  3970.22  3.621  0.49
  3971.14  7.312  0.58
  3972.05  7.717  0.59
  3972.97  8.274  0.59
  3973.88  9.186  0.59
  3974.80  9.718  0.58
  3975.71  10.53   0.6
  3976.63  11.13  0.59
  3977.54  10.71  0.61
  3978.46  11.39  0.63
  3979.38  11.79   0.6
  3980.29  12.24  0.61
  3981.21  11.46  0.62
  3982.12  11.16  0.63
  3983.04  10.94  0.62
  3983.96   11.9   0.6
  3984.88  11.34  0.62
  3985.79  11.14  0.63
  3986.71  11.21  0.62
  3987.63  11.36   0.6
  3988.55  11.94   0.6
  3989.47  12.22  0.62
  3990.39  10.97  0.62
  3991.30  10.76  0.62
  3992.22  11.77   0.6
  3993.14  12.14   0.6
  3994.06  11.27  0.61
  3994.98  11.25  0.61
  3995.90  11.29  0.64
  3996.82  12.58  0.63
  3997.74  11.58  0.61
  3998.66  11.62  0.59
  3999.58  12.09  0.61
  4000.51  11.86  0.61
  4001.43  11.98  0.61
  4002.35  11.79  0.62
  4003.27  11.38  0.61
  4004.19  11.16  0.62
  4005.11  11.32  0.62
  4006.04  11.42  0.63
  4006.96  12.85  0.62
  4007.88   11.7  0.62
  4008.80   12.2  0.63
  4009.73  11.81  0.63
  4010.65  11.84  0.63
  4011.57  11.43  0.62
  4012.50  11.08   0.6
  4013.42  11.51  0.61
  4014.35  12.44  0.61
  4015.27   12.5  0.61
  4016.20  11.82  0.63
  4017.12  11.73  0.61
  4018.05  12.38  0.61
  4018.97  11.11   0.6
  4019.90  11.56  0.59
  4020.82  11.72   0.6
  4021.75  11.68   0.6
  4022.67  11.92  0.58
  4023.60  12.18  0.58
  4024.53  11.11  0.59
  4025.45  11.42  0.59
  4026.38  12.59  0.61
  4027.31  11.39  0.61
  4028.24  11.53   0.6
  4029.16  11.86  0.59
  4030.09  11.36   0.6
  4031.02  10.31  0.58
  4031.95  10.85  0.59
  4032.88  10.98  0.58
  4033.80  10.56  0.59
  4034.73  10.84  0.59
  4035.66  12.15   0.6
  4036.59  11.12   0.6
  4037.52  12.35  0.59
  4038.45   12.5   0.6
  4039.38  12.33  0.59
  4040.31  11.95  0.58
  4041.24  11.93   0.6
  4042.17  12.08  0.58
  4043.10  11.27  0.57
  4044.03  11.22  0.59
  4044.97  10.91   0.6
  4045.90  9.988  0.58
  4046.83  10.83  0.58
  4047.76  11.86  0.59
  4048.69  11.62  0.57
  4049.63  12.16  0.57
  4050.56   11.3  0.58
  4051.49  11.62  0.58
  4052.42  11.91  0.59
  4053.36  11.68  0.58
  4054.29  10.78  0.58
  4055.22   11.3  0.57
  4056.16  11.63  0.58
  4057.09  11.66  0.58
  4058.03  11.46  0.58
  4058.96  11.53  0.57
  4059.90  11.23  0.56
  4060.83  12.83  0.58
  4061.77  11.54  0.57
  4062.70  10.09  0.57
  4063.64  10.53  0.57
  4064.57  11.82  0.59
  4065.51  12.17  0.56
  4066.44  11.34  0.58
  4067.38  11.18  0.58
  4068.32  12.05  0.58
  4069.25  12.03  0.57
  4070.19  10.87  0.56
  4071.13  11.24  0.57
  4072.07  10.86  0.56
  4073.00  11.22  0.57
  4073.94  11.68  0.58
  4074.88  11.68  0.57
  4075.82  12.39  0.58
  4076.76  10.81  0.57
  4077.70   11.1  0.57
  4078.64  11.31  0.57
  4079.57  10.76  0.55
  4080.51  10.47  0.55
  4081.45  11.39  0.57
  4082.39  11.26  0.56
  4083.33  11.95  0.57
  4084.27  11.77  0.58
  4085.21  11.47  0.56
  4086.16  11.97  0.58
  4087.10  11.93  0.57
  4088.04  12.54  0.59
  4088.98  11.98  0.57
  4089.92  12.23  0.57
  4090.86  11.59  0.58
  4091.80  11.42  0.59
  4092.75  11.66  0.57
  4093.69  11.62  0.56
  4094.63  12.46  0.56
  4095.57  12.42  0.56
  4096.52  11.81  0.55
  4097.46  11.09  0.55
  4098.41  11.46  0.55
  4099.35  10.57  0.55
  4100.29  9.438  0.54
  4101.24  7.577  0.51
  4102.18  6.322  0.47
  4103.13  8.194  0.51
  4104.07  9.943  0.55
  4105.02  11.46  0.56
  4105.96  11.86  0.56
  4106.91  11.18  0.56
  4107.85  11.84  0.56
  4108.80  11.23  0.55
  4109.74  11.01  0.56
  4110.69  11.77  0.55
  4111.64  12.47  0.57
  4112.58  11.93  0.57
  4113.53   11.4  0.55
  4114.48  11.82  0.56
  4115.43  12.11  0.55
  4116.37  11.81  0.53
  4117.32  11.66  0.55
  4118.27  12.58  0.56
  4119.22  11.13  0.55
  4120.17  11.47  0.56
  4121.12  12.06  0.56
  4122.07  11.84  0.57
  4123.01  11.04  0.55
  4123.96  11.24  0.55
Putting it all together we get 1.2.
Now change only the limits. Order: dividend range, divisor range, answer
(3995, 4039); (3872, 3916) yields 1.16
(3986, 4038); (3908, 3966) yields 1.25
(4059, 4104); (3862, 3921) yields 1.15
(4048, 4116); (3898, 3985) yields 1.27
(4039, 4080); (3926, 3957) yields 1.40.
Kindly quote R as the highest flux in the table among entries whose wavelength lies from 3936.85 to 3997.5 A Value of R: 12.58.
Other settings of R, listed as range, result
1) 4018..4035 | 12.59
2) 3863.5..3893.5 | 13.13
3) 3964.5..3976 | 10.53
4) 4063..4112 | 12.54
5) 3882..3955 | 12.4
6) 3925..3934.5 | 10.25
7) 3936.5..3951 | 12.07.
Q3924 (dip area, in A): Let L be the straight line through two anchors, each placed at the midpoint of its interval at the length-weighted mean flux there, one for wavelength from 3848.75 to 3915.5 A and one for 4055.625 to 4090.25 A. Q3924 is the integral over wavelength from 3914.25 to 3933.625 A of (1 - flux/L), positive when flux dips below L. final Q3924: 3.36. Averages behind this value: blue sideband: 10.9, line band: 9.09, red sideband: 11.5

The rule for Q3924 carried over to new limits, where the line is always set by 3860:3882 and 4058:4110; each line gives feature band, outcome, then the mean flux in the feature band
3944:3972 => 4.8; 9.2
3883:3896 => 1.4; 9.84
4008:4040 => -1.4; 11.7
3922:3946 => 6.9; 7.92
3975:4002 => -0.8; 11.5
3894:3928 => 0.7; 10.8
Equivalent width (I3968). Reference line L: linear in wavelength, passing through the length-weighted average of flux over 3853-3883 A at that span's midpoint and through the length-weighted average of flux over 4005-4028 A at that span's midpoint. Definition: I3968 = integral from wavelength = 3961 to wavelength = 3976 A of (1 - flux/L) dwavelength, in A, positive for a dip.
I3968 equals 5.8 A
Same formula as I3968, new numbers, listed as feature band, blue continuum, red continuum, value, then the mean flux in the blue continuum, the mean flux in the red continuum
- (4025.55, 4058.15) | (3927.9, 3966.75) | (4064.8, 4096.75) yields -2.1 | 8.84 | 11.6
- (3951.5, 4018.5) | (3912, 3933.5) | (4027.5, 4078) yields -0.8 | 9.42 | 11.4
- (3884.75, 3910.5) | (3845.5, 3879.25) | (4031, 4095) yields 2.0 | 11.1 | 11.5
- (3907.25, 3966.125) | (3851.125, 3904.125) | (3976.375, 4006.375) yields 8.0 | 10.8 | 11.5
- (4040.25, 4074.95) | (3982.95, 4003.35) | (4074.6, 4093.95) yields 0.4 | 11.6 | 11.6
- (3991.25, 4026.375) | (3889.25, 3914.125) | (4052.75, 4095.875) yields -1.5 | 10.8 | 11.5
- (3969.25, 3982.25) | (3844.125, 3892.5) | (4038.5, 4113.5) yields 2.0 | 10.9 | 11.3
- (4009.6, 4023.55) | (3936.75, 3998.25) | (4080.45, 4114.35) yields -1.8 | 10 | 11.2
